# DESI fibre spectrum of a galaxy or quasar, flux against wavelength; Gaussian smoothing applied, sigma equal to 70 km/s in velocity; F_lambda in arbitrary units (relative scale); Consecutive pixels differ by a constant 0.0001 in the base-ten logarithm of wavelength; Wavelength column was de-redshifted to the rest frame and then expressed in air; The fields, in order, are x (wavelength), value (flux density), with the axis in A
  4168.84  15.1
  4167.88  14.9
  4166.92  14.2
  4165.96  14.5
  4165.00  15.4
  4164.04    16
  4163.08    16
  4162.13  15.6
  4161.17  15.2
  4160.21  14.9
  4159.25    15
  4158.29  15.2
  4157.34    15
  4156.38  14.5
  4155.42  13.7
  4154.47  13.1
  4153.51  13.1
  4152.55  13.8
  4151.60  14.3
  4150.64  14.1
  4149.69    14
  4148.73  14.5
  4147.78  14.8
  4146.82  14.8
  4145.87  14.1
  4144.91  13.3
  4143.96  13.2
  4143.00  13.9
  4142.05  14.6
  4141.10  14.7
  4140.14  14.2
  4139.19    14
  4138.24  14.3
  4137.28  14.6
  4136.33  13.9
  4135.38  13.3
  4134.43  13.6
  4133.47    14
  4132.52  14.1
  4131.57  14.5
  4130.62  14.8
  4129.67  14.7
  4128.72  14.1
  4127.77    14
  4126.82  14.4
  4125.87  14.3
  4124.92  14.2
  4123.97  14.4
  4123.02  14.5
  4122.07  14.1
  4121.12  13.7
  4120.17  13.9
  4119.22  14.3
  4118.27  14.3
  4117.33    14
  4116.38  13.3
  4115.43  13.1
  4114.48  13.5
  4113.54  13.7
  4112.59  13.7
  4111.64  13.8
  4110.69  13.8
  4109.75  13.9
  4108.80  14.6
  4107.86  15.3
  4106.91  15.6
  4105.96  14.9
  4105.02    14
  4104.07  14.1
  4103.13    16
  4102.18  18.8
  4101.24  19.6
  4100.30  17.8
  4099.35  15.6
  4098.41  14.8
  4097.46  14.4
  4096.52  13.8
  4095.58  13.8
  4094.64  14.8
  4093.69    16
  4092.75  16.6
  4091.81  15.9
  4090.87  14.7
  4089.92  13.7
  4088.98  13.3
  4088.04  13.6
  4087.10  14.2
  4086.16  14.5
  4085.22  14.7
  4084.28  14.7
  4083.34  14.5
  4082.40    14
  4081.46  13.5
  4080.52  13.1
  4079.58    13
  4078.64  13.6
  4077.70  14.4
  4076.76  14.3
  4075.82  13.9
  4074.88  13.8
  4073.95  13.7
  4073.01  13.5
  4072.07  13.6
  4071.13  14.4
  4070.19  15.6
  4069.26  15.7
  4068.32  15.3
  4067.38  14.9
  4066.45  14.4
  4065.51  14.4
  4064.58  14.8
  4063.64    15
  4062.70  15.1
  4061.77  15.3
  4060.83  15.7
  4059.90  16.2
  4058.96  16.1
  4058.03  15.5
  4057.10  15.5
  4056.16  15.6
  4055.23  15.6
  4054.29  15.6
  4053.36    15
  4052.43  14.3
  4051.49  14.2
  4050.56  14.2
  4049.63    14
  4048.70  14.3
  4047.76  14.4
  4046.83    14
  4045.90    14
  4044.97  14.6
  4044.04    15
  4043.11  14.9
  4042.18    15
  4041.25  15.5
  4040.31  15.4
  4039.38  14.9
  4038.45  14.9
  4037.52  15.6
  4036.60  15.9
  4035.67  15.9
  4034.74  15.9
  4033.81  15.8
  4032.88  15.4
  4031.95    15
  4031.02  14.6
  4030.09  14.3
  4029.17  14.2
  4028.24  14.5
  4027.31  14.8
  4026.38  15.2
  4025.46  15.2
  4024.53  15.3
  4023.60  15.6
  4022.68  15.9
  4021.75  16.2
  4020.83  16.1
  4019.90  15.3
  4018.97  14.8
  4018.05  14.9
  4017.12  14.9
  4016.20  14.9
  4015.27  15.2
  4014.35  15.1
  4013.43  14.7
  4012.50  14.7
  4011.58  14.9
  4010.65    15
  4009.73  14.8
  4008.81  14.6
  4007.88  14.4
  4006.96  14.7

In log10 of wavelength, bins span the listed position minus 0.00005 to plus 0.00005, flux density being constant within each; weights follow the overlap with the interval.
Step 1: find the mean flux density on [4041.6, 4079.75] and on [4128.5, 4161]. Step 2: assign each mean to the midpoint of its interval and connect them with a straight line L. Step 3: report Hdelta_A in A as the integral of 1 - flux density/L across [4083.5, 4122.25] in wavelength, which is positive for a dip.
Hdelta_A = -0.7 A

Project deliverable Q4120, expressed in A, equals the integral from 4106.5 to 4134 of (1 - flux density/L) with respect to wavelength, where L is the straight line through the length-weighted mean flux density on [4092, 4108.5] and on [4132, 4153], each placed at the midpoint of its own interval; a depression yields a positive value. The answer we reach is 1.4 A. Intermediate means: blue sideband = 15.6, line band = 14.2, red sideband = 14.1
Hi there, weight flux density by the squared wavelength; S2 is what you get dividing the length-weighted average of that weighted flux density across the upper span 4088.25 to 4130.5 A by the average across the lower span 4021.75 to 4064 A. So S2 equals 1.0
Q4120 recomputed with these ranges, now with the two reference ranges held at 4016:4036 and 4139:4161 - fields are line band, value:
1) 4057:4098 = 0.64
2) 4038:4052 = 0.41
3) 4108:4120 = 0.53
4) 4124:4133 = 0.03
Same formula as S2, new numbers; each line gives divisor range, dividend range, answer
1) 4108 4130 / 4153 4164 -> 1.07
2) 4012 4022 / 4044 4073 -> 1.00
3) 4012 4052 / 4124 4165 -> 1.01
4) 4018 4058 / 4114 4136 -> 0.97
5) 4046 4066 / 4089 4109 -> 1.05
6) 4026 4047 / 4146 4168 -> 1.03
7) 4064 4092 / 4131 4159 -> 1.02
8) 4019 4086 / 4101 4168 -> 1.01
